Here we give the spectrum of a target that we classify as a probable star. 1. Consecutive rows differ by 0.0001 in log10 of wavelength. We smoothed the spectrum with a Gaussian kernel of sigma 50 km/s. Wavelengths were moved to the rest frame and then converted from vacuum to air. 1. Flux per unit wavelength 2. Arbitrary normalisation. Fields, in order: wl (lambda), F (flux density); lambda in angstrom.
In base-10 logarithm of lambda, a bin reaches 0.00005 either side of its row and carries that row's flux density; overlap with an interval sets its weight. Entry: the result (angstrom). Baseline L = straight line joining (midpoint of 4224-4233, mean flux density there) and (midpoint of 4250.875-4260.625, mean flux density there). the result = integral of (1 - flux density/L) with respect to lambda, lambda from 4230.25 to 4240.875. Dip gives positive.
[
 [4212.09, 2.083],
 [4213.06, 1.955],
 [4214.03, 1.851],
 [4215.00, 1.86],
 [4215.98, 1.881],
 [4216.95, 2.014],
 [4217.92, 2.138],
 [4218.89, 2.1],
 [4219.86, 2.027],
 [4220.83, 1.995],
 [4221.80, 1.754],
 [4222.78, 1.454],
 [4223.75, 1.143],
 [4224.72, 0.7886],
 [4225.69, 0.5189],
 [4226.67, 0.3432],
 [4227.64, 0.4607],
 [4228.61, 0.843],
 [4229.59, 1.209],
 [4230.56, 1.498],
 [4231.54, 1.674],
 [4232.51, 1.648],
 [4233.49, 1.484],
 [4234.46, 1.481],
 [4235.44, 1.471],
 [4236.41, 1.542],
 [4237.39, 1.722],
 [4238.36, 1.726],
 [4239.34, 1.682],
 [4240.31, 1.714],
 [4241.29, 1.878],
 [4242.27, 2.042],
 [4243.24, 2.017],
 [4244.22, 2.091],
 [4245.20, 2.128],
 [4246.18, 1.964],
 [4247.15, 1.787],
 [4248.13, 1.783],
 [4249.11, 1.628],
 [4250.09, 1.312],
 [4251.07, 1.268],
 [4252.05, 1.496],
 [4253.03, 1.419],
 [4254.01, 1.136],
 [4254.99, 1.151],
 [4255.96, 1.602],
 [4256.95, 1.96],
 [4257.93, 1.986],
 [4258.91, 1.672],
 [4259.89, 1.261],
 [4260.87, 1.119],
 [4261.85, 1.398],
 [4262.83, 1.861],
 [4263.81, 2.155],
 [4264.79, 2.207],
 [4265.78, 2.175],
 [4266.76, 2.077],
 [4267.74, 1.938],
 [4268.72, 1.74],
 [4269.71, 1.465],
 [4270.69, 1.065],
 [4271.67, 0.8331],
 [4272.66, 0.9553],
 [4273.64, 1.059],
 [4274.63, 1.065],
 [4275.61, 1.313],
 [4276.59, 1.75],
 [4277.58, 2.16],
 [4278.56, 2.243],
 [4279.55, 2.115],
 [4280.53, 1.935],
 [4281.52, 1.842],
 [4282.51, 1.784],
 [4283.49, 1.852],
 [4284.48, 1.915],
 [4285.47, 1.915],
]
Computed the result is -4.5 angstrom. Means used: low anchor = 1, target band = 1.61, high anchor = 1.49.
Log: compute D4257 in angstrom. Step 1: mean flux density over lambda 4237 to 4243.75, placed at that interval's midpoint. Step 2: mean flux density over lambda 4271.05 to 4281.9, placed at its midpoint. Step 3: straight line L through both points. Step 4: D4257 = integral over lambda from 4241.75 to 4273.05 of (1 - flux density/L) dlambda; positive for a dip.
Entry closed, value 1.03 angstrom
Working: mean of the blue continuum 1.83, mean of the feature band 1.65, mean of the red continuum 1.56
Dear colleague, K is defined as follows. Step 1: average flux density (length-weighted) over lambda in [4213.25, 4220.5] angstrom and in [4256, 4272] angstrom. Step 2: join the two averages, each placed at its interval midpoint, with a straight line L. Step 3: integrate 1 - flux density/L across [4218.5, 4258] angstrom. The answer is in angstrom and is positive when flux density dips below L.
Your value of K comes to 6.7 angstrom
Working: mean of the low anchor 1.98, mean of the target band 1.53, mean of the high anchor 1.69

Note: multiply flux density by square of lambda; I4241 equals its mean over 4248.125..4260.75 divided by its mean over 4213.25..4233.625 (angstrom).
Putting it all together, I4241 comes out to 1.03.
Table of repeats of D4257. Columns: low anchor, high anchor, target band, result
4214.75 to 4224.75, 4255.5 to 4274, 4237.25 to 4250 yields -1.2 angstrom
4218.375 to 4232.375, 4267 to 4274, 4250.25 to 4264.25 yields -2.3 angstrom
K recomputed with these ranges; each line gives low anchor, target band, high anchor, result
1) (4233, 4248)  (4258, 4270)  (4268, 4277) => -3.2 angstrom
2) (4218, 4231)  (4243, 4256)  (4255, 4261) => -1.0 angstrom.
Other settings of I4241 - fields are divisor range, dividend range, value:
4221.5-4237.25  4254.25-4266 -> 1.41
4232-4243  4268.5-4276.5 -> 0.72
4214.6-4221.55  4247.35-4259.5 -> 0.78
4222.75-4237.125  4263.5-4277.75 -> 1.37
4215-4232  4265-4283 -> 1.19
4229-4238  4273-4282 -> 1.15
